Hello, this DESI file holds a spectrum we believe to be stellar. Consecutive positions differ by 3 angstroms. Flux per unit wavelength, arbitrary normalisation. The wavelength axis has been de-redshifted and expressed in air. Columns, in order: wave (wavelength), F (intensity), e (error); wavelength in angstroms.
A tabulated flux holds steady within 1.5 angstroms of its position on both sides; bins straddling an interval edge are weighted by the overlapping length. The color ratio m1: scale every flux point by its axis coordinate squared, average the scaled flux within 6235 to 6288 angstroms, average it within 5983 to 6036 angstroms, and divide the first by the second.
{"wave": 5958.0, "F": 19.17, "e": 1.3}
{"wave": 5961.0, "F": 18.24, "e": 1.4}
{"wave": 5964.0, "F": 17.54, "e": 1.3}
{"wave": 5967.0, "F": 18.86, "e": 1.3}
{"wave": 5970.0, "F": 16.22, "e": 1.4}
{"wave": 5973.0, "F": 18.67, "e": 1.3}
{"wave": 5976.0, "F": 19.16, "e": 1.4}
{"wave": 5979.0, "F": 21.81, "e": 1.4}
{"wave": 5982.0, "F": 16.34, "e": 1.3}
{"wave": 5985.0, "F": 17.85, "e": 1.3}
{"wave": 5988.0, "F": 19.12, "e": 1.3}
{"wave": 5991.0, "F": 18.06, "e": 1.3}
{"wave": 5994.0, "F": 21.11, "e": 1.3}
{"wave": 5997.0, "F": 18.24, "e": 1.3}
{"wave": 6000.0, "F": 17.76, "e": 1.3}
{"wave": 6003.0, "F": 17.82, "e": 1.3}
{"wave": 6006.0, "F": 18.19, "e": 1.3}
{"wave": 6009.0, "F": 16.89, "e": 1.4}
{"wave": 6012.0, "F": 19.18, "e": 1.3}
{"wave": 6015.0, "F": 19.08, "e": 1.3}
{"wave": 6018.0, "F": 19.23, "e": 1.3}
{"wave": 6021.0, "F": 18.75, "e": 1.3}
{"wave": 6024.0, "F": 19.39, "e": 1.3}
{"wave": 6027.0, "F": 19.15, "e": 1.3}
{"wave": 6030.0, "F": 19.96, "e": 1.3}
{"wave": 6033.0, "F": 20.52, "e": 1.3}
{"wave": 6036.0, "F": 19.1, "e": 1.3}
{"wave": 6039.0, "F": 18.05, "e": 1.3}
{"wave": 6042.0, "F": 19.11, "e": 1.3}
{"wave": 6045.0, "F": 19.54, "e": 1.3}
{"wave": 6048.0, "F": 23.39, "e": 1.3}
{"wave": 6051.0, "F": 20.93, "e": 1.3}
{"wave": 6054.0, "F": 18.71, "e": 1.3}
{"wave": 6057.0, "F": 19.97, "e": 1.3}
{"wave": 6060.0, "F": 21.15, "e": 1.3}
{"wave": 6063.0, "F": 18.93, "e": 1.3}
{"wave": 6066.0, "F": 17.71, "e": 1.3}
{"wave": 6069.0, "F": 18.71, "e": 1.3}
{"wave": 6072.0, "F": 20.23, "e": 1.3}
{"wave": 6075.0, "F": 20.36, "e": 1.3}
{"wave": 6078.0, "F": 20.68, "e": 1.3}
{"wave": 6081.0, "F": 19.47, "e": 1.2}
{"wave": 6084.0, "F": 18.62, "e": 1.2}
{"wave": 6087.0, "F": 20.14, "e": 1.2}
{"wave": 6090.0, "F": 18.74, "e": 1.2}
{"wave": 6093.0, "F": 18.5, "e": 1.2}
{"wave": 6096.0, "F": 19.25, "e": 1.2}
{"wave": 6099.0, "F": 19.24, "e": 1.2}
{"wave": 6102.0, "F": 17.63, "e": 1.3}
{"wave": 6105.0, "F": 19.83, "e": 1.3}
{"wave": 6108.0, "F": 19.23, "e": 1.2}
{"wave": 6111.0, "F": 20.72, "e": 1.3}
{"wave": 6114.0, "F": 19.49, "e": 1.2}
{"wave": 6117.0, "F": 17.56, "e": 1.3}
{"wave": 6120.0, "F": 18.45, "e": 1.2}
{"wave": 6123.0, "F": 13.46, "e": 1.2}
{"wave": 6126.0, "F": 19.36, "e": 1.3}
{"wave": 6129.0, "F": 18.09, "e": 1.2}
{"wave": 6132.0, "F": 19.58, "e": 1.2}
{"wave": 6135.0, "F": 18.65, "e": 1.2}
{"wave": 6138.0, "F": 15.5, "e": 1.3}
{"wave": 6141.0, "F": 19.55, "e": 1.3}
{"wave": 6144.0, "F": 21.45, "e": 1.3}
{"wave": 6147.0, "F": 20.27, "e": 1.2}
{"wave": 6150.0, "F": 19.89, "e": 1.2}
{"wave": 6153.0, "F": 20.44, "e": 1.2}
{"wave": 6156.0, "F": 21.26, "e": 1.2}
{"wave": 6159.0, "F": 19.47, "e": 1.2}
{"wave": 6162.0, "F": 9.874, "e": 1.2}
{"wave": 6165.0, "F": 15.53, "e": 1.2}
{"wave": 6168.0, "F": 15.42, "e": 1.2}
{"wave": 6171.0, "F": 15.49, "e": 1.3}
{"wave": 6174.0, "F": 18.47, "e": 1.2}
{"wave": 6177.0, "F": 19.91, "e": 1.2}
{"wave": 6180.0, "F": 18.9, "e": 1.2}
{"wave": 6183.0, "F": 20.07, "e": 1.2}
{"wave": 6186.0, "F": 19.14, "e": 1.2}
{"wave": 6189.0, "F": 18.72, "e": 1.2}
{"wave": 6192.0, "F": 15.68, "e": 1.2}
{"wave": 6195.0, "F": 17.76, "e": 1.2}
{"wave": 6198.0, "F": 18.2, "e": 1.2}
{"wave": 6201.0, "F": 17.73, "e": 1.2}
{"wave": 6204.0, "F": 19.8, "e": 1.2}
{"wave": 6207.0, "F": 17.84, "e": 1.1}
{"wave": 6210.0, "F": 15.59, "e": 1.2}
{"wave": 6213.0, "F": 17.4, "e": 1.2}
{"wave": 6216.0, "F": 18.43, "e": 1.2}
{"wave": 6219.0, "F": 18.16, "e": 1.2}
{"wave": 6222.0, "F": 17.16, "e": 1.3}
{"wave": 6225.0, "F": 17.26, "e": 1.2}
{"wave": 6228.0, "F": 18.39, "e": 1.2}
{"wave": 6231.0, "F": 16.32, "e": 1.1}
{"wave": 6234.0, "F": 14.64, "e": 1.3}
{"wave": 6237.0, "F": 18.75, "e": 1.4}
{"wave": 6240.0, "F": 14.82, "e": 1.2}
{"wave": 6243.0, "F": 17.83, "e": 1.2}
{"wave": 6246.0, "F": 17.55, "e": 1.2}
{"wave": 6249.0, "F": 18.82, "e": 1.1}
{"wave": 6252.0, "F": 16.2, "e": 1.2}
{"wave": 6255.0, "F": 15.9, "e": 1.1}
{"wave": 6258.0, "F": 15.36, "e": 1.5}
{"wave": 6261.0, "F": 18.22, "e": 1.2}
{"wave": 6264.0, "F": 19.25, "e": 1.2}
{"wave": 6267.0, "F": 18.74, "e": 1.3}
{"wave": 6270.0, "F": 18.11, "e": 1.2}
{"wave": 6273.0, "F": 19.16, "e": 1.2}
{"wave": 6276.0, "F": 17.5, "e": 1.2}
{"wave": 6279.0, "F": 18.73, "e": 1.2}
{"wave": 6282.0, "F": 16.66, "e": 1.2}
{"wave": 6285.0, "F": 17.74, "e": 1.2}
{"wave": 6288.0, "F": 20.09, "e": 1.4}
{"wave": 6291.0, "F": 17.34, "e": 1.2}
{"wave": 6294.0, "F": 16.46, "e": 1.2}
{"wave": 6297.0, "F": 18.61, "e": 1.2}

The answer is 1.0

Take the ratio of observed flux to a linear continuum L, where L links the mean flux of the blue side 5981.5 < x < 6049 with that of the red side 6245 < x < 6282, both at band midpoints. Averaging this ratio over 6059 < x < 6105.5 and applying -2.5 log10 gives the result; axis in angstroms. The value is -0.04 mag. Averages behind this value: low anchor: 19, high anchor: 17.8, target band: 19.3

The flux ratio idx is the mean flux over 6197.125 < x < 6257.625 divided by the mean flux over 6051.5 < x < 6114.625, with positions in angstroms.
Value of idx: 0.9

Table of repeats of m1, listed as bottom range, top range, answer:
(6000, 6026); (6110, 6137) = 1.02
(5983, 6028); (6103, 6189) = 1.03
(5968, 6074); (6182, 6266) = 0.98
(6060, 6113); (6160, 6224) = 0.93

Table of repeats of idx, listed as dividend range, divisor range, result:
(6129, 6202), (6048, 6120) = 0.94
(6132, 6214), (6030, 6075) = 0.92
